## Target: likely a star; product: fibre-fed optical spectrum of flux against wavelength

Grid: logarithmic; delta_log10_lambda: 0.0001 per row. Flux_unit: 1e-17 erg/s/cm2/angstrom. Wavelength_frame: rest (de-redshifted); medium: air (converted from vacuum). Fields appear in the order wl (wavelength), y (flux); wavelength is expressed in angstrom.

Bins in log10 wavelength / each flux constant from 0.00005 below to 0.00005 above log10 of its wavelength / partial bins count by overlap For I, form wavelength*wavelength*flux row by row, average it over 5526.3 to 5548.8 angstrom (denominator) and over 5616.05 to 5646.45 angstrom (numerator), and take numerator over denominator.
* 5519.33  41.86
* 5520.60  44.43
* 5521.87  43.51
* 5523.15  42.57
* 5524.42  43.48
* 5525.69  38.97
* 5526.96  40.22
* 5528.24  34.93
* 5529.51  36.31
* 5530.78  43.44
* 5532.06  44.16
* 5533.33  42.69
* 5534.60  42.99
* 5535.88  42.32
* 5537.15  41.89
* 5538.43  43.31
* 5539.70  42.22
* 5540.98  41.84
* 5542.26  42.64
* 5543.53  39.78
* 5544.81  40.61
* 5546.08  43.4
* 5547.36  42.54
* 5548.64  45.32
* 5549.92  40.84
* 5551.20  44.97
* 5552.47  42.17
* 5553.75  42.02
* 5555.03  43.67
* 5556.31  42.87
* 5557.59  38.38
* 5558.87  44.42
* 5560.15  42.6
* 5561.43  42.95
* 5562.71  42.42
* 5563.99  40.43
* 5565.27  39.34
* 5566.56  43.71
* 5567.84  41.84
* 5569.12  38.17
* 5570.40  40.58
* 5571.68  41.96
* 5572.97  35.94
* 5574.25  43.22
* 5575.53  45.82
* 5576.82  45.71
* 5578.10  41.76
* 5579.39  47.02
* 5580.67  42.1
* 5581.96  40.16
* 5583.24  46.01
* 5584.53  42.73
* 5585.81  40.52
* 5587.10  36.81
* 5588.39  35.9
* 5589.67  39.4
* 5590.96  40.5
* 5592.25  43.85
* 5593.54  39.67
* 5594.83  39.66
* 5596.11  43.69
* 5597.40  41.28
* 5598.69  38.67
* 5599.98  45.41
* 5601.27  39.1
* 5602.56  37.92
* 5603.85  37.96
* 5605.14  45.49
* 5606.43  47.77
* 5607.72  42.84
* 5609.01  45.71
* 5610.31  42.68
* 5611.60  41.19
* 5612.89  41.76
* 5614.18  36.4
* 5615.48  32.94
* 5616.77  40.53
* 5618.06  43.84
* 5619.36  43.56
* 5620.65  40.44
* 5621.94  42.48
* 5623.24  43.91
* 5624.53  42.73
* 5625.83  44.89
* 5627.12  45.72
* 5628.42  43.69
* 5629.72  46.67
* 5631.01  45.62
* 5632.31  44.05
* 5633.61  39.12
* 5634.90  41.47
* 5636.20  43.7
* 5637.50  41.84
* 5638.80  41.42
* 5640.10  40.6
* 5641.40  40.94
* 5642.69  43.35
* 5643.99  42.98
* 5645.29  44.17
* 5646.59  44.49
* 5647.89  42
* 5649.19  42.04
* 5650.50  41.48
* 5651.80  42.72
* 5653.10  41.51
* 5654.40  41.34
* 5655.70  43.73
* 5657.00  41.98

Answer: 1.1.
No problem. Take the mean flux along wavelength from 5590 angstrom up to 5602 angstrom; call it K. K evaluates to 41.2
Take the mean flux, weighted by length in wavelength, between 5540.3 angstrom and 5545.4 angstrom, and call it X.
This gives 41.2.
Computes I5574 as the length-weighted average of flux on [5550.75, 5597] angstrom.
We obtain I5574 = 41.7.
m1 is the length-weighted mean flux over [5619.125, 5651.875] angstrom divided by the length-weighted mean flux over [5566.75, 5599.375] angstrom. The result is 1.0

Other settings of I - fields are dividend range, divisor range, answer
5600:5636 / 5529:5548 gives 1.04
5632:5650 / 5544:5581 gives 1.03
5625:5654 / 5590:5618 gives 1.05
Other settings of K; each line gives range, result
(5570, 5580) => 42.8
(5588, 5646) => 42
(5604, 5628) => 42.4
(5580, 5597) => 40.9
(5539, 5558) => 42.3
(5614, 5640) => 42.3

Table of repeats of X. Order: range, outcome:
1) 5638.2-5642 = 41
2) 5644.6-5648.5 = 43.6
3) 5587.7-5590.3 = 37.7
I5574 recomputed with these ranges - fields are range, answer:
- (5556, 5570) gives 41.5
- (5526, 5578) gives 41.8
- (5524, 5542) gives 41.3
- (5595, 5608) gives 41.9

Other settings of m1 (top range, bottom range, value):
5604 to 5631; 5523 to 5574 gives 1.03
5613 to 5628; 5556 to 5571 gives 1.00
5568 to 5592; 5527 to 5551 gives 0.99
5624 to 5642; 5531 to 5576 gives 1.02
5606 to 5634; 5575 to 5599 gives 1.02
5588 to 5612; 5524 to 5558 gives 0.99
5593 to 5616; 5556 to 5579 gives 0.98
